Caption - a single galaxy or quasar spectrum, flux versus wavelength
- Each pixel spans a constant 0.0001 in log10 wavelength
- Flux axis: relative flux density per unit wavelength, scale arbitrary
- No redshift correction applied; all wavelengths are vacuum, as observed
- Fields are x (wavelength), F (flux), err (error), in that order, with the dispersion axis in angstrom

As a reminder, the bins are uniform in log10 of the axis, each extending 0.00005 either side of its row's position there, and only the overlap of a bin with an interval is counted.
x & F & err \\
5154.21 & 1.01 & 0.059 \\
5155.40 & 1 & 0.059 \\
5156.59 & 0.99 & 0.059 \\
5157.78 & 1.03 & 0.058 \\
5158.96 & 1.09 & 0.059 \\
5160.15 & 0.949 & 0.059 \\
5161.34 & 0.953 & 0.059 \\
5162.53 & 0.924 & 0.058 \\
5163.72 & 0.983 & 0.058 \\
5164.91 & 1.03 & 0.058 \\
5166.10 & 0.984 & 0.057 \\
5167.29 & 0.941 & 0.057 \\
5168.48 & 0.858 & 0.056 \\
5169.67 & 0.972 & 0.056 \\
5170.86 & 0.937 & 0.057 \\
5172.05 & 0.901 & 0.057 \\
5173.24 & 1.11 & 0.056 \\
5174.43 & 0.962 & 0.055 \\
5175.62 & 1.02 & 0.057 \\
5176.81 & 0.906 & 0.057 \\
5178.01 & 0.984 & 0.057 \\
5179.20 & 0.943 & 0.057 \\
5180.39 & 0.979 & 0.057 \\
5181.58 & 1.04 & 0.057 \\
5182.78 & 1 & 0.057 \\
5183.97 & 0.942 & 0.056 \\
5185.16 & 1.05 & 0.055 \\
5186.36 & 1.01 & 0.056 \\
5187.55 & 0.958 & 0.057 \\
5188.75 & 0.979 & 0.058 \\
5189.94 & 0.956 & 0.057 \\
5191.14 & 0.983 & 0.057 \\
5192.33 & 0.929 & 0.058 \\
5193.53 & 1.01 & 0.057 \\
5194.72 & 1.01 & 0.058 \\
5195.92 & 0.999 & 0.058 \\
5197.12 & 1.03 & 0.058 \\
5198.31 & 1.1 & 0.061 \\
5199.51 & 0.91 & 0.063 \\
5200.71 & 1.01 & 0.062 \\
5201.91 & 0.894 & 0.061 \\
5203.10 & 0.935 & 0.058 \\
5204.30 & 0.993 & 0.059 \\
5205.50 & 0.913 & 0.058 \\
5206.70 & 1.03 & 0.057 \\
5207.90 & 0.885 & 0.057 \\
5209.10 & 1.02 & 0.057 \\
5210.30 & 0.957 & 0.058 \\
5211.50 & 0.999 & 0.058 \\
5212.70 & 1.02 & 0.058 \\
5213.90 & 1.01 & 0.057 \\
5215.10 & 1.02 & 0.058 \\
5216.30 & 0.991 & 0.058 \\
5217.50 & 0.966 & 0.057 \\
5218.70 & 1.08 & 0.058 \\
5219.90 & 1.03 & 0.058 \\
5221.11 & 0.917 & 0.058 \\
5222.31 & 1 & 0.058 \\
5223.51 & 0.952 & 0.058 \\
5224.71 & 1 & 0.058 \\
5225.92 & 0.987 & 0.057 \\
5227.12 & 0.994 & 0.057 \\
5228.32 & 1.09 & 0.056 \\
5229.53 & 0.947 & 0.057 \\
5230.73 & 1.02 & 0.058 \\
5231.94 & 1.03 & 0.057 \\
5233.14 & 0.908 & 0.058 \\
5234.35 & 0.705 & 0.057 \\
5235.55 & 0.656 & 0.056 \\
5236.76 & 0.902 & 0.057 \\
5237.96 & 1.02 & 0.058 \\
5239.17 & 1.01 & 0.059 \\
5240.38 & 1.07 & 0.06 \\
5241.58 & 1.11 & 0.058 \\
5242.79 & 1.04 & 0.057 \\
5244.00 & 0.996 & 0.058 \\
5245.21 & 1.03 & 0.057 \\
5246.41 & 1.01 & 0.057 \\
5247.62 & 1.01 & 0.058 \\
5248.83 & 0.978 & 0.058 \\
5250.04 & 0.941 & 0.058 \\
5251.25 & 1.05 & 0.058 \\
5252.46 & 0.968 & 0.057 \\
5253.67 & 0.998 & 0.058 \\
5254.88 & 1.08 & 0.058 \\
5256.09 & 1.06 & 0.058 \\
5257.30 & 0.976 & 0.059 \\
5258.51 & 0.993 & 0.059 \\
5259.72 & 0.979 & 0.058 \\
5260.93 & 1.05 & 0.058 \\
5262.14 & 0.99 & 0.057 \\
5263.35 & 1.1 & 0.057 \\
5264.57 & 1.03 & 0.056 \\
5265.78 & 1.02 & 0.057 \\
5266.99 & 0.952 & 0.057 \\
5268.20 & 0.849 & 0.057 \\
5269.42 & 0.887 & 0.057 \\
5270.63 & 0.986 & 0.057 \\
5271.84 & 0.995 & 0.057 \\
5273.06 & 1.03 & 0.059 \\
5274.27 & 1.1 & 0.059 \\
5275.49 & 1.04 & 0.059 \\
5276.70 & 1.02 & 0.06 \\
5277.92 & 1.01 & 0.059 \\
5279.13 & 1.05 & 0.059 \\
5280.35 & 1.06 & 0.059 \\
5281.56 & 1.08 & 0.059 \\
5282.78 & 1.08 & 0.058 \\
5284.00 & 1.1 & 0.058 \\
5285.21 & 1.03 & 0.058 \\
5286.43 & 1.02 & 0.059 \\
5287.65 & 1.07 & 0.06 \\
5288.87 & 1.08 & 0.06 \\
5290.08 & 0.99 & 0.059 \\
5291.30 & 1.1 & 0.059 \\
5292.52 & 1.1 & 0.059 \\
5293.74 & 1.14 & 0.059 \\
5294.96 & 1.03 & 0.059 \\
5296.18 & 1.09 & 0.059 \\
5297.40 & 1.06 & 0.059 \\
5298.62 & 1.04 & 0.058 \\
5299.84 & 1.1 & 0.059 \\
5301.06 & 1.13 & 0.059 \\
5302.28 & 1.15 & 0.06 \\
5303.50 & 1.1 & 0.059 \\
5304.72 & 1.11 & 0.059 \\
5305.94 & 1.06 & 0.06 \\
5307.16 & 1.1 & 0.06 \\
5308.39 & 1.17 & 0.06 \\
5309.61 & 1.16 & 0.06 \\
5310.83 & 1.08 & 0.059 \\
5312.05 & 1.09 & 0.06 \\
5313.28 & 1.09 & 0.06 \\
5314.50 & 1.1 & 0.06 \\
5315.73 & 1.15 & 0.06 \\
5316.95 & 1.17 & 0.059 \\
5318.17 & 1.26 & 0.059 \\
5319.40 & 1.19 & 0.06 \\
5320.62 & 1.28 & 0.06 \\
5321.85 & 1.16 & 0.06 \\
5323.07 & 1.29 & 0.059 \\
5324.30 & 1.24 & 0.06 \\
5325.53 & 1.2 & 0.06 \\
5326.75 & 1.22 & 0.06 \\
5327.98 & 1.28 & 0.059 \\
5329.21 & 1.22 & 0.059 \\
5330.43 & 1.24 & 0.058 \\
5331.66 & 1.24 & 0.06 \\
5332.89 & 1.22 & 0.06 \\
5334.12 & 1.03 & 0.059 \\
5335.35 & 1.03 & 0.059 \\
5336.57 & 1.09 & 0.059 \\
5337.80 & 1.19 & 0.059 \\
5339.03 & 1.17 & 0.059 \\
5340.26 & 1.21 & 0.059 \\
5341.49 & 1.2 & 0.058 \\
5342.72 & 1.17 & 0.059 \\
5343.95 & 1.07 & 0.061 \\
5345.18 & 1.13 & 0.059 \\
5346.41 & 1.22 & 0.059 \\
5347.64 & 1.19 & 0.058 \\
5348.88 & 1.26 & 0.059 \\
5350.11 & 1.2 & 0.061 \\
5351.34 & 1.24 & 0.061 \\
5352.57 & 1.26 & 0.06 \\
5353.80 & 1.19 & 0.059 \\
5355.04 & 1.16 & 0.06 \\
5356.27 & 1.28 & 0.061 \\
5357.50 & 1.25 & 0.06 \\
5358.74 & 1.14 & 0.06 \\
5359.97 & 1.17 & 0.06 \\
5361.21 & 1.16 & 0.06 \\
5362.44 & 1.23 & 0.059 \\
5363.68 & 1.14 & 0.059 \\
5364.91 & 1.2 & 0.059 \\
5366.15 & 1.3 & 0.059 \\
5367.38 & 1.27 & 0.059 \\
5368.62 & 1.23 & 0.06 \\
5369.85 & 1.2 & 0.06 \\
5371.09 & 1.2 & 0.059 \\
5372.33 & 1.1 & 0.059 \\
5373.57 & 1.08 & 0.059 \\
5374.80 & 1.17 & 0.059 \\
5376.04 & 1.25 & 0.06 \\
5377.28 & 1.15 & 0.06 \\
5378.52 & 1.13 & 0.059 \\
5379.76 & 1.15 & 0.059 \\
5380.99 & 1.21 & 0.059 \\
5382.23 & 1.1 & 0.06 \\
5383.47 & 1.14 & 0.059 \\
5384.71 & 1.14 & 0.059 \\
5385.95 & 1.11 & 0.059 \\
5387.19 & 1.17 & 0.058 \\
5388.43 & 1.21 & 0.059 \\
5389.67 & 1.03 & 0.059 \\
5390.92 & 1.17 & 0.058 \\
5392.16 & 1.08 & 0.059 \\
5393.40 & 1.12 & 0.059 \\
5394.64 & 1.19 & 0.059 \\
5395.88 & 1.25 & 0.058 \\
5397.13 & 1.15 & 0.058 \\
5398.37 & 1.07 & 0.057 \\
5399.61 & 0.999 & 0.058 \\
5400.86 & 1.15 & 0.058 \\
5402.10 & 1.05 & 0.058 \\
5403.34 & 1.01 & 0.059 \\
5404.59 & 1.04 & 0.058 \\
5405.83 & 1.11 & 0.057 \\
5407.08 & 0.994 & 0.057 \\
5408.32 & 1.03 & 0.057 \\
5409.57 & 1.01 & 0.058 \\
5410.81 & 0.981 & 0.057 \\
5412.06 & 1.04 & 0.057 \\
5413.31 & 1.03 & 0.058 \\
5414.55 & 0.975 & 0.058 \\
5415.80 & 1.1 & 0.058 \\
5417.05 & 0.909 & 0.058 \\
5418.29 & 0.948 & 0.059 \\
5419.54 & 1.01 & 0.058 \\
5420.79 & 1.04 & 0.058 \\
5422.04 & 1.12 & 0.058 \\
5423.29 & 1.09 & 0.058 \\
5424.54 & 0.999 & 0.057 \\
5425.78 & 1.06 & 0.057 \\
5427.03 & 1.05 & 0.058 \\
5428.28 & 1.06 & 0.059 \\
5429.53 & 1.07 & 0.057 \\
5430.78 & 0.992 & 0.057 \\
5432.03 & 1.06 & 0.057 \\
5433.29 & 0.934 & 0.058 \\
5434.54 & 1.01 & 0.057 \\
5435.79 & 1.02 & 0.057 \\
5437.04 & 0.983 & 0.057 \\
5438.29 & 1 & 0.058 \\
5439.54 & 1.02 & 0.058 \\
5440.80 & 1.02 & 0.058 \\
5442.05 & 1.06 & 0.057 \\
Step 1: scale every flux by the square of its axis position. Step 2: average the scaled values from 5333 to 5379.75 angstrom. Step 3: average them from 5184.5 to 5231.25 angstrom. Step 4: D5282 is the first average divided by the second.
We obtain 1.26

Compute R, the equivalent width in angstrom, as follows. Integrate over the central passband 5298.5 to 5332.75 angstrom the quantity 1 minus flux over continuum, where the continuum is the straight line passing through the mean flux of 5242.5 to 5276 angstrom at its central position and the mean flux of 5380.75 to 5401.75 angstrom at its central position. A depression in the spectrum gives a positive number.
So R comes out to -3.5 angstrom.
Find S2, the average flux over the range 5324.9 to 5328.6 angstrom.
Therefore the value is 1.23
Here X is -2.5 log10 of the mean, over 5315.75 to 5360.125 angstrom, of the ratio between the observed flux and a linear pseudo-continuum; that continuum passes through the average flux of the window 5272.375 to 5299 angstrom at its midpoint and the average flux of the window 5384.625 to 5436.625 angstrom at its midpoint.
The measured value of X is -0.13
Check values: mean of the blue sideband 1.06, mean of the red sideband 1.06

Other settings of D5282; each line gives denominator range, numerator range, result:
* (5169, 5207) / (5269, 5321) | 1.15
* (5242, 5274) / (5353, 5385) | 1.23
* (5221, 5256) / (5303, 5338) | 1.22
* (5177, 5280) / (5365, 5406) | 1.23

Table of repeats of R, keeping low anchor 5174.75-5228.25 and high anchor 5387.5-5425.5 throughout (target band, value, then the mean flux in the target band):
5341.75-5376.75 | -5.0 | 1.19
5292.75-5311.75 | -1.4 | 1.1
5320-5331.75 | -2.3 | 1.24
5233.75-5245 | 0.6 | 0.948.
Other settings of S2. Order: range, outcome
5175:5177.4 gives 0.965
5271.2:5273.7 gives 1.01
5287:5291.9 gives 1.06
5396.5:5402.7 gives 1.08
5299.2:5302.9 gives 1.13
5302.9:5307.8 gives 1.09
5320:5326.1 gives 1.23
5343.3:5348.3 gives 1.15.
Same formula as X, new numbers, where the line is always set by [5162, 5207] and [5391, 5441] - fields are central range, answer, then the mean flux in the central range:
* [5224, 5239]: 0.06 mag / 0.94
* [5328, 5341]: -0.15 mag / 1.17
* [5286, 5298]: -0.06 mag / 1.07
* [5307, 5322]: -0.14 mag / 1.15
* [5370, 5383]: -0.12 mag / 1.16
